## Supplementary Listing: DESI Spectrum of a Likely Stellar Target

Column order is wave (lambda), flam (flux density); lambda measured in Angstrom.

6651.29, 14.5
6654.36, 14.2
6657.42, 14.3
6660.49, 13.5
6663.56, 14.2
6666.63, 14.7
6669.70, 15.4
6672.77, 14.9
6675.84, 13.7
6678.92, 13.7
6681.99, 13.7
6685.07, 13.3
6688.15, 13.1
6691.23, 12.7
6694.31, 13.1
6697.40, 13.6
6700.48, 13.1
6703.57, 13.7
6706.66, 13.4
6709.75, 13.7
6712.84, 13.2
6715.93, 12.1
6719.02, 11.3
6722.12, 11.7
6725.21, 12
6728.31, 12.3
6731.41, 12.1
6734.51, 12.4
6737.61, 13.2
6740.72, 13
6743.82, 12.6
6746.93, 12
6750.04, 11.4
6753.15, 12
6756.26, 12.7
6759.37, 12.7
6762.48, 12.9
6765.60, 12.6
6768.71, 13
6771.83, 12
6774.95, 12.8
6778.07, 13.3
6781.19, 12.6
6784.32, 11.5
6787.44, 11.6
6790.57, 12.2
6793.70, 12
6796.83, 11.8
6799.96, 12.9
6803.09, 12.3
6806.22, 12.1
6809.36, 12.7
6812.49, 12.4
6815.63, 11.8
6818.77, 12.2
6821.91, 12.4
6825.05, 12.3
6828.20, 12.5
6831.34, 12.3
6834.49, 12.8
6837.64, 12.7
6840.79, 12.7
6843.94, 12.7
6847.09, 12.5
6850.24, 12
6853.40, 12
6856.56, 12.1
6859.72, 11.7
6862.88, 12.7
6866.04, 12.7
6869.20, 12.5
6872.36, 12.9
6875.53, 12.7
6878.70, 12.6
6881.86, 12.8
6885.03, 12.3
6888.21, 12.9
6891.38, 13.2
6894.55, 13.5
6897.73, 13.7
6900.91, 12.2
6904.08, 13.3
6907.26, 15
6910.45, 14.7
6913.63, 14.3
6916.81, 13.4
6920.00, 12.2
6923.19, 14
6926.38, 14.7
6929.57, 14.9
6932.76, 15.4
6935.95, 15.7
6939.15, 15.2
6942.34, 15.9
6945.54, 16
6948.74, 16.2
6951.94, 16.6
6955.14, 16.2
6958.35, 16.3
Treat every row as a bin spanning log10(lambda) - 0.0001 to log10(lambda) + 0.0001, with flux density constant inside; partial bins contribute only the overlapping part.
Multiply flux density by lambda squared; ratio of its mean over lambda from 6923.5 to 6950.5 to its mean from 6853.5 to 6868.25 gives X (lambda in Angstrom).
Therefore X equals 1.3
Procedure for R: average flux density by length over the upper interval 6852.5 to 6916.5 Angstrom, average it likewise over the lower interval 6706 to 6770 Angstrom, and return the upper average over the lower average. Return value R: 1.0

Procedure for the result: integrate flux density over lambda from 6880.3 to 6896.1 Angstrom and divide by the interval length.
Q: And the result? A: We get 12.9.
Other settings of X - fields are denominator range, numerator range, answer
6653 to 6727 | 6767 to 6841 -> 0.95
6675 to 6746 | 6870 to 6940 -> 1.13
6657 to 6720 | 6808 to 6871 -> 0.96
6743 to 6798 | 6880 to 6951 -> 1.20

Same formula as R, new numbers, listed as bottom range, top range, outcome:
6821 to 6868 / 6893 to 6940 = 1.14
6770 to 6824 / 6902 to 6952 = 1.20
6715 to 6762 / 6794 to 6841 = 1.01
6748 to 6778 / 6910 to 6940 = 1.15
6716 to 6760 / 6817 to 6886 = 1.02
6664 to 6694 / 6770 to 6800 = 0.88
